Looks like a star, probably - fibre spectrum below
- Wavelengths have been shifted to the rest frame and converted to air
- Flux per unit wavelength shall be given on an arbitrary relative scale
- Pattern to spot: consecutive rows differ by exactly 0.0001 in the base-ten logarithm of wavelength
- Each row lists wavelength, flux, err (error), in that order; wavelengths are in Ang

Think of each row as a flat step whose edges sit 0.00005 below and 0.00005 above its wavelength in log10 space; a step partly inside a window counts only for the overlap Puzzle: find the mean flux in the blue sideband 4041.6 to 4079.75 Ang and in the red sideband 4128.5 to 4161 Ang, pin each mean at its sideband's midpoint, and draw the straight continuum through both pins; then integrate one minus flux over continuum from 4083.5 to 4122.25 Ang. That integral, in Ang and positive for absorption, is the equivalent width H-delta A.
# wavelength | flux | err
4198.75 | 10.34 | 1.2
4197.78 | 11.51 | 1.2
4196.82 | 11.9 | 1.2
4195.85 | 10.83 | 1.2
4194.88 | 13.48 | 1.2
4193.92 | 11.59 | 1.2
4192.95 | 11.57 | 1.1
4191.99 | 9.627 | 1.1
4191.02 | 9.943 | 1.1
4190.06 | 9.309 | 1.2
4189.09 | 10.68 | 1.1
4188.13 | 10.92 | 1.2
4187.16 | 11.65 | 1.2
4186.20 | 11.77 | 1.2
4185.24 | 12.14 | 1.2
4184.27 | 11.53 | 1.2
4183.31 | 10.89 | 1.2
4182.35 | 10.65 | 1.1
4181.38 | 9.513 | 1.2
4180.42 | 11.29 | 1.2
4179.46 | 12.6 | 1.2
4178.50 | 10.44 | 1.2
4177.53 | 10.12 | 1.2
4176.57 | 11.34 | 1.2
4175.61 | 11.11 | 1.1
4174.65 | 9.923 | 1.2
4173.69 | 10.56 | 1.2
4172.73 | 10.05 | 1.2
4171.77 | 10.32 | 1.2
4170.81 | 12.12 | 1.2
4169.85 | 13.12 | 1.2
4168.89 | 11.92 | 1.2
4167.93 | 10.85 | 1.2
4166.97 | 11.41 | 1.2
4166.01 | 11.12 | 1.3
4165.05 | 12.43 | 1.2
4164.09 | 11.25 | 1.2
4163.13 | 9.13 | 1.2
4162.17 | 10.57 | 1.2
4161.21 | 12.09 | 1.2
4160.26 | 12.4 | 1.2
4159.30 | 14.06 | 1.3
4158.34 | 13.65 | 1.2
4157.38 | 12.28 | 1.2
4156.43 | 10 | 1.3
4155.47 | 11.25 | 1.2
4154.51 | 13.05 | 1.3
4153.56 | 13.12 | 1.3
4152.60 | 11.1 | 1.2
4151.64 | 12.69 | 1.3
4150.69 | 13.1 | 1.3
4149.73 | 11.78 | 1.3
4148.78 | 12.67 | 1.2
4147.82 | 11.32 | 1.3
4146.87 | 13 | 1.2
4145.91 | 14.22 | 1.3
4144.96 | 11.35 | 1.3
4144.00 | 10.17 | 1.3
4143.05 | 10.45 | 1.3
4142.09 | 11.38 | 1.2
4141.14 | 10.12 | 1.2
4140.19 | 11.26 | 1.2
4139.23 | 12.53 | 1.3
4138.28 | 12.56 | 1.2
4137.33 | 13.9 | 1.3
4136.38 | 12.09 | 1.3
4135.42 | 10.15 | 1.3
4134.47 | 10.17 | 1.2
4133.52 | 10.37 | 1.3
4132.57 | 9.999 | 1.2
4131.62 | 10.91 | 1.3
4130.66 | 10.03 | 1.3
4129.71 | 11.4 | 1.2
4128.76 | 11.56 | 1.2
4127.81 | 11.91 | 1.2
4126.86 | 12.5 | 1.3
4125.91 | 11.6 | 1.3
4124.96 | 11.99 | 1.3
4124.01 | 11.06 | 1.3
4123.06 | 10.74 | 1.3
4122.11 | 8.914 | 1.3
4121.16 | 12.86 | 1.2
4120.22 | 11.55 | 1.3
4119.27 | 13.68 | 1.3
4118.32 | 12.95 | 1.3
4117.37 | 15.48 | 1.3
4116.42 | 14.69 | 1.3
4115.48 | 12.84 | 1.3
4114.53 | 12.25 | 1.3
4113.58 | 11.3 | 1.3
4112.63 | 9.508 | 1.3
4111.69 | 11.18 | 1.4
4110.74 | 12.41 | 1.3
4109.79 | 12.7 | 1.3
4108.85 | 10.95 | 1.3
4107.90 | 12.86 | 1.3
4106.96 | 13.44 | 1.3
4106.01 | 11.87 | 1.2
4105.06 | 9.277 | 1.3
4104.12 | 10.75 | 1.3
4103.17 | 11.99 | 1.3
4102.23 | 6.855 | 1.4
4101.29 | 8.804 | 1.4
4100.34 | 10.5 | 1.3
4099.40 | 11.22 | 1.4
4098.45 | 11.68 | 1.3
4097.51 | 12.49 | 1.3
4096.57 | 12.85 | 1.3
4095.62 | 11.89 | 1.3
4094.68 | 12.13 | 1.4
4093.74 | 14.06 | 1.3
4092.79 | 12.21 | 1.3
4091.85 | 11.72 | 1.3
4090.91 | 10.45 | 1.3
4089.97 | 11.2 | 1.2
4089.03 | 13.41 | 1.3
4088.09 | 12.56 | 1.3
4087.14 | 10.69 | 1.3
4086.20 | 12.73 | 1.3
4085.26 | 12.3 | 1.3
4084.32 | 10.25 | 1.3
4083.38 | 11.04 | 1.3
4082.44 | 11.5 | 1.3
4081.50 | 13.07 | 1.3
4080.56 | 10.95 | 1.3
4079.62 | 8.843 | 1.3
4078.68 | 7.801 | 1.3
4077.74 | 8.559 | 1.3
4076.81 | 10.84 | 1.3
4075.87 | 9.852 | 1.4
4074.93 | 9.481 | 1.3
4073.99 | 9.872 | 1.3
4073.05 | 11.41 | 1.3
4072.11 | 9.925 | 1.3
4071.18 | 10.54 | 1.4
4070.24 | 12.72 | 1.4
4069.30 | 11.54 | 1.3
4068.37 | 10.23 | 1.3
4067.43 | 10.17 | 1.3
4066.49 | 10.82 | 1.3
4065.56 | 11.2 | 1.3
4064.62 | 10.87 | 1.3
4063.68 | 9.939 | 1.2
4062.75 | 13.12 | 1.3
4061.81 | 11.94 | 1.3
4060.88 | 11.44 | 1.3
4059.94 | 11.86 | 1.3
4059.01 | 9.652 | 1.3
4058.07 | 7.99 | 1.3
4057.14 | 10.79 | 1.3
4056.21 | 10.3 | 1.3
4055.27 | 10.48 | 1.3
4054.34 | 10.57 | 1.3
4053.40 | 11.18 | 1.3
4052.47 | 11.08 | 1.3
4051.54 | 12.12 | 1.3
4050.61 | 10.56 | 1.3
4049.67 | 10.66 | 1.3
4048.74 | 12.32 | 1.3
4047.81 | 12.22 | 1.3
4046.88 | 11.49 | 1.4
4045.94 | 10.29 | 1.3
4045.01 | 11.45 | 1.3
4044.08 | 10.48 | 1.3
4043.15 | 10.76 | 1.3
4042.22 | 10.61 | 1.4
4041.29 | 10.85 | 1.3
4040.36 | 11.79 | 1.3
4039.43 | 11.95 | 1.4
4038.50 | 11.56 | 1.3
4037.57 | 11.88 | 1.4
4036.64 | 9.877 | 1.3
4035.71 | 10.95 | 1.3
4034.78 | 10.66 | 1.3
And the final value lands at -2.0 Ang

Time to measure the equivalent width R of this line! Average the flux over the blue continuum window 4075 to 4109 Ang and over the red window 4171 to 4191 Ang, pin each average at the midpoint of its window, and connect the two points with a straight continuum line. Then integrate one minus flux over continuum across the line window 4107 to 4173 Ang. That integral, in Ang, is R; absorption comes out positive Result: -4.7 Ang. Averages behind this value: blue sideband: 11.2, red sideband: 10.8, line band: 11.8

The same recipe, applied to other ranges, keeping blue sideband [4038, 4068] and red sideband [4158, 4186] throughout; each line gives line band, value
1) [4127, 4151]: -0.64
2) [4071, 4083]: 0.95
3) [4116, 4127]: -1.11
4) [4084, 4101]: -1.18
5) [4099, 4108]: 0.39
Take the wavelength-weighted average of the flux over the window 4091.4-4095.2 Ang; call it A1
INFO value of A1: 12.5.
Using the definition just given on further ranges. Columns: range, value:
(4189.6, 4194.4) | 10.4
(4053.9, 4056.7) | 10.5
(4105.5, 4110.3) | 12.3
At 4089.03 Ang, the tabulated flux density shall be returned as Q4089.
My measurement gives 13.41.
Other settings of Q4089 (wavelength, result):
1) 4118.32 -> 12.95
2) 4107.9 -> 12.86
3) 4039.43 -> 11.95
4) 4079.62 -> 8.843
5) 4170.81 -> 12.12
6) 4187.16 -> 11.65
